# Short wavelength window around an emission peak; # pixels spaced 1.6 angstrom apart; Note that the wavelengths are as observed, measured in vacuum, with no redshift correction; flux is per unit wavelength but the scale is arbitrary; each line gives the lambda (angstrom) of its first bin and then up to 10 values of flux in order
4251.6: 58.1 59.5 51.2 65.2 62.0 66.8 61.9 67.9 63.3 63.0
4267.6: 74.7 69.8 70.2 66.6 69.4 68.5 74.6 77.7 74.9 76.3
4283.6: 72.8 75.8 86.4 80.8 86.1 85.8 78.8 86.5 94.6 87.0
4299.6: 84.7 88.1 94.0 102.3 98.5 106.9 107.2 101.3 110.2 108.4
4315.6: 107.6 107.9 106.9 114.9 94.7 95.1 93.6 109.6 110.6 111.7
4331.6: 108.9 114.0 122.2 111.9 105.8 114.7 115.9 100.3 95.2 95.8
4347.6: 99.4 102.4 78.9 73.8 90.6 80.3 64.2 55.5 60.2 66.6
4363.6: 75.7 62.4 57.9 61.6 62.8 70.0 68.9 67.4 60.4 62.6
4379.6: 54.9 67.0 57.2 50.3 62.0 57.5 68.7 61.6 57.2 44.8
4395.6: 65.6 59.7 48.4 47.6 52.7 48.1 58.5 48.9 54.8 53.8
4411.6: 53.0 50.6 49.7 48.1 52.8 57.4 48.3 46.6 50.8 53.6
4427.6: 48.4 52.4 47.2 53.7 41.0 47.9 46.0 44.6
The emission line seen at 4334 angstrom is C IV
